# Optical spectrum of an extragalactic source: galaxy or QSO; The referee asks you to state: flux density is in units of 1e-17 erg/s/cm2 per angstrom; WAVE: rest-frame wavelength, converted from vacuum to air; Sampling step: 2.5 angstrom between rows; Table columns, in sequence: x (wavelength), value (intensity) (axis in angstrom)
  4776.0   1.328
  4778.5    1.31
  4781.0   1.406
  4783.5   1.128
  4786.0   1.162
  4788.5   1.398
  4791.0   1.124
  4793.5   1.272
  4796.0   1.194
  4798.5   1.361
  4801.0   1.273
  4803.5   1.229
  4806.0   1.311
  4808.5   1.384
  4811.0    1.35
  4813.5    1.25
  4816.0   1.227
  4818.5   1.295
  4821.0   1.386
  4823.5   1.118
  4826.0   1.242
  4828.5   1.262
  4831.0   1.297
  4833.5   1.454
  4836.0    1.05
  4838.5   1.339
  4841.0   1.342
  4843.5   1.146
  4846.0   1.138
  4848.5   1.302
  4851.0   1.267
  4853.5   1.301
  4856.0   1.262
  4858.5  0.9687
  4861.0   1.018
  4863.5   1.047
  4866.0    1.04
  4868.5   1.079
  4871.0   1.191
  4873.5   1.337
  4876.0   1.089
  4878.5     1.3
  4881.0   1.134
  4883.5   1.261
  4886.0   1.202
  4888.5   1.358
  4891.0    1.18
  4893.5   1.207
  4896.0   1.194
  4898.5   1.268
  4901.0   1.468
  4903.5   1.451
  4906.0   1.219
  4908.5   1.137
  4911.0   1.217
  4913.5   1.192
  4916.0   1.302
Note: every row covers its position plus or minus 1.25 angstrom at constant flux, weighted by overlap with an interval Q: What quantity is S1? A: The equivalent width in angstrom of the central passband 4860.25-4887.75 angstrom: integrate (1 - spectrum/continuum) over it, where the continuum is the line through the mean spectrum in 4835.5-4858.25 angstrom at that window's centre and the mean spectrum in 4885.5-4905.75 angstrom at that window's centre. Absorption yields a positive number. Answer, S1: 2.28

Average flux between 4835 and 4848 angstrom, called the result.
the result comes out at 1.21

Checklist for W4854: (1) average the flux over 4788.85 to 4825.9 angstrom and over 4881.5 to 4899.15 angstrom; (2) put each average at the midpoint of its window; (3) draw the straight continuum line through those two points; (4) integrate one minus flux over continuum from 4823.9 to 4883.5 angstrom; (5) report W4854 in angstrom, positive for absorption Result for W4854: 2.39 angstrom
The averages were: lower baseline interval 1.27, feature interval 1.2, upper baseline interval 1.23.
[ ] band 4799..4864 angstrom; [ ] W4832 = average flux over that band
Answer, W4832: 1.24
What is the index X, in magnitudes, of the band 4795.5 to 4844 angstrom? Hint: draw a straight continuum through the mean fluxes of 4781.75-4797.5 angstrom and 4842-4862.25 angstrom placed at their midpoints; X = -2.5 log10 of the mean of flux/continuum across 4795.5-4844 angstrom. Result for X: -0.07 mag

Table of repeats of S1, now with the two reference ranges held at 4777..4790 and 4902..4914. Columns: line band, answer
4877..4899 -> 0.4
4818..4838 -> 0.1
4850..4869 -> 2.1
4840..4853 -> 0.2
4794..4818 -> -0.2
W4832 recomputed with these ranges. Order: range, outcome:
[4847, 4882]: 1.17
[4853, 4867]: 1.1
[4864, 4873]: 1.12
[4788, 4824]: 1.28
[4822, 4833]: 1.25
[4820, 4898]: 1.21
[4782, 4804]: 1.24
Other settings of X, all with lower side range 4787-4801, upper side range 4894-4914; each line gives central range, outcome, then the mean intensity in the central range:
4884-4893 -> 0.02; 1.24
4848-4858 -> 0.01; 1.26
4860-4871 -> 0.19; 1.06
